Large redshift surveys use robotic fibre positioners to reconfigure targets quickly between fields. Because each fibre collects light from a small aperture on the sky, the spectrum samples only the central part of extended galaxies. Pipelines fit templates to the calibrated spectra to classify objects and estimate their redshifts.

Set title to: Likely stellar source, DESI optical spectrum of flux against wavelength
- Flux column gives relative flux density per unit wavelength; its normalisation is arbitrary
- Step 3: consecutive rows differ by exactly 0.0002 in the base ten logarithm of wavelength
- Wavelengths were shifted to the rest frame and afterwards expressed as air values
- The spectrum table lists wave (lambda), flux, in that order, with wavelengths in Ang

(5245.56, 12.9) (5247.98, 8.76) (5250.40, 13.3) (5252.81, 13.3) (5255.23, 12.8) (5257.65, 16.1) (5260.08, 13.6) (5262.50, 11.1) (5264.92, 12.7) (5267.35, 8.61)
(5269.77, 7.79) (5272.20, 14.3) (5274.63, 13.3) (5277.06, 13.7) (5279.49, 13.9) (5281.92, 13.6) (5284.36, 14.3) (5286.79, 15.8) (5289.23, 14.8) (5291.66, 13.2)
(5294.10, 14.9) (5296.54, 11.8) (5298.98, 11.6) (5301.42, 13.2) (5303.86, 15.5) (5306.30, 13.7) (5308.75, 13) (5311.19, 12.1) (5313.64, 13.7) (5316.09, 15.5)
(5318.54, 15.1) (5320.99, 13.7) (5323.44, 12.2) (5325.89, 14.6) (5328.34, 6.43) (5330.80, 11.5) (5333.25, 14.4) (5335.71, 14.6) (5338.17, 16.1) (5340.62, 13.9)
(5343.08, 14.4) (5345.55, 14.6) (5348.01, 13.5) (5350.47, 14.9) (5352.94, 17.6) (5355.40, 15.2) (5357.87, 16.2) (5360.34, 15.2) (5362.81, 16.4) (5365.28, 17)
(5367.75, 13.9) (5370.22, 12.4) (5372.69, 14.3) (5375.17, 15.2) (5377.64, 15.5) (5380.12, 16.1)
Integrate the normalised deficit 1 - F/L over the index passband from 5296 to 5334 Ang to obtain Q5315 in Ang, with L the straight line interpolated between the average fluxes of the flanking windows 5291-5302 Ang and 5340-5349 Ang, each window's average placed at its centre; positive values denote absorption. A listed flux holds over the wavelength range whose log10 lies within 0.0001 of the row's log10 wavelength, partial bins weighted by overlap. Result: 1.01 Ang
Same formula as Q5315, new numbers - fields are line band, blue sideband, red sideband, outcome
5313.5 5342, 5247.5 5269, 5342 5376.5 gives 1.4 Ang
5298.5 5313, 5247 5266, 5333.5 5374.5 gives 0.6 Ang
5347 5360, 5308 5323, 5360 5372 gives -0.7 Ang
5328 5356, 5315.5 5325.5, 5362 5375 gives 0.5 Ang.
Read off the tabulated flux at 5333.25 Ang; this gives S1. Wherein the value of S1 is 14.4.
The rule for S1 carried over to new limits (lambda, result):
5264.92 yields 12.7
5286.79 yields 15.8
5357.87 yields 16.2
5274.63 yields 13.3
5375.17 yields 15.2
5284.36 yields 14.3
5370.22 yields 12.4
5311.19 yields 12.1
